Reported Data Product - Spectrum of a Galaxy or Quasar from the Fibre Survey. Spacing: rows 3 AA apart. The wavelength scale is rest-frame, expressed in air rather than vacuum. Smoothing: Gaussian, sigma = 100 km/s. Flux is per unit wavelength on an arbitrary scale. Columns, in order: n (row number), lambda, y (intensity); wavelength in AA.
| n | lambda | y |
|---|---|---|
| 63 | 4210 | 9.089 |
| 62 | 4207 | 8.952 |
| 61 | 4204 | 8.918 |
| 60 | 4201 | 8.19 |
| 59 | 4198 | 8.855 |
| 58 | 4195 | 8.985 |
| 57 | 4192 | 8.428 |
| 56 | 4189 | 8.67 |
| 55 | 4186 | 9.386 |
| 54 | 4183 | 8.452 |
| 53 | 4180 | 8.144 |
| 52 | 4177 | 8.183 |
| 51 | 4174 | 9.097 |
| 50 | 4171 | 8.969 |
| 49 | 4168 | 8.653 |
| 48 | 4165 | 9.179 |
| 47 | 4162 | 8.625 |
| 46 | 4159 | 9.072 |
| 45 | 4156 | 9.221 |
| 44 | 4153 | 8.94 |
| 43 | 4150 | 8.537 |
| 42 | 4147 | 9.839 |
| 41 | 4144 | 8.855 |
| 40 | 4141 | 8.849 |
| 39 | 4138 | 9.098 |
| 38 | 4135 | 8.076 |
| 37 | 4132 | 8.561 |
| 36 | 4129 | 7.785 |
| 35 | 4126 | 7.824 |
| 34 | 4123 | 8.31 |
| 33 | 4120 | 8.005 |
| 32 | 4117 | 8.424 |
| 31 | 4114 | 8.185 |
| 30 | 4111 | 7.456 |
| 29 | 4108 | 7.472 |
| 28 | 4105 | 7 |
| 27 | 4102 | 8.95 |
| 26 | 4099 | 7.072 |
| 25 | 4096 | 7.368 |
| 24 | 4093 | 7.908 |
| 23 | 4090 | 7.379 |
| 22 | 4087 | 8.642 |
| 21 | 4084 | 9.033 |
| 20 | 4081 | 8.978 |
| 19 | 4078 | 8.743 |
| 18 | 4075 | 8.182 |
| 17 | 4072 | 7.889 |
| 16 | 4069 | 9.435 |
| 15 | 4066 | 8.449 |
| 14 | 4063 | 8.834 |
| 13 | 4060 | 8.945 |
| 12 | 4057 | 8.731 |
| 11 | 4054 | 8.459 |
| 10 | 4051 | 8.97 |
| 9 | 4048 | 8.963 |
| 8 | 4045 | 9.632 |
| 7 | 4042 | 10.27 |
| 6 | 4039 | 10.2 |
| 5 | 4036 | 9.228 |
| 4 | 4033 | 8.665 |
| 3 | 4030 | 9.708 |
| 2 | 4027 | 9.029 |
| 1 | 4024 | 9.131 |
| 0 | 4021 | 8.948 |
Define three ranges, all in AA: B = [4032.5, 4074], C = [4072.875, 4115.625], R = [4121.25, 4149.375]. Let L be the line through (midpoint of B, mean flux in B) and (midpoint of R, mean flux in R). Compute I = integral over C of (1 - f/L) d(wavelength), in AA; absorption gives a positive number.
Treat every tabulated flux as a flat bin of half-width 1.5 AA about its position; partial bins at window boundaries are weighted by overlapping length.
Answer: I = 3.8 AA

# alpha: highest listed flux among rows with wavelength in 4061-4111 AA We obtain 9.435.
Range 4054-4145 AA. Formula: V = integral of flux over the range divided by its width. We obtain 8.28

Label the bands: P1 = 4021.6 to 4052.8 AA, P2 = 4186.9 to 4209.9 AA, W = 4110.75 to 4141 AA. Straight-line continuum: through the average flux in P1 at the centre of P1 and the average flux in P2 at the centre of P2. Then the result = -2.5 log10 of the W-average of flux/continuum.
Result 0.10 mag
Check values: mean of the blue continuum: 9.36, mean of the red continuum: 8.75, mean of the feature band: 8.24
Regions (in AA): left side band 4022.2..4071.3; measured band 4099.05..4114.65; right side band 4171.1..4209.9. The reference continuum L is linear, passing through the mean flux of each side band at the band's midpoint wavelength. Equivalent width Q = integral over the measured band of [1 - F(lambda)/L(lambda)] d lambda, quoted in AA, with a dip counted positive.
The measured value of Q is 2.2 AA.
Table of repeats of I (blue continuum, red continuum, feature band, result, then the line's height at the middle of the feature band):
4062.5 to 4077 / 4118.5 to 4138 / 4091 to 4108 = 1.5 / 8.35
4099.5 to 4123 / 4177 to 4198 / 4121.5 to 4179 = -2.9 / 8.29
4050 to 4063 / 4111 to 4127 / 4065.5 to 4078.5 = 0.1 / 8.61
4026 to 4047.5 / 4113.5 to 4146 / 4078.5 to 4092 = 0.6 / 8.93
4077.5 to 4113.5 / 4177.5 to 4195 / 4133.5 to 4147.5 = -1.0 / 8.3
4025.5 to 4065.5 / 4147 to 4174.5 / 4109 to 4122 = 1.5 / 9.05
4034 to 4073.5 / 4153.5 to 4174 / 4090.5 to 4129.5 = 5.2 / 9.02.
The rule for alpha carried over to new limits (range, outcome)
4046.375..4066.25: 8.97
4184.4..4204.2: 9.386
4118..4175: 9.839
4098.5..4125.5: 8.95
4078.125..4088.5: 9.033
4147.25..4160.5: 9.221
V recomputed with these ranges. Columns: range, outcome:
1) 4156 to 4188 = 8.8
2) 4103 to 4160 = 8.39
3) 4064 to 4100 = 8.28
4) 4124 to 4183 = 8.7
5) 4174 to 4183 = 8.37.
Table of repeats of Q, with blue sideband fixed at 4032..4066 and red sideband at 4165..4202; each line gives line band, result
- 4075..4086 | 0.3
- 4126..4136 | 0.9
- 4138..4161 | -0.6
